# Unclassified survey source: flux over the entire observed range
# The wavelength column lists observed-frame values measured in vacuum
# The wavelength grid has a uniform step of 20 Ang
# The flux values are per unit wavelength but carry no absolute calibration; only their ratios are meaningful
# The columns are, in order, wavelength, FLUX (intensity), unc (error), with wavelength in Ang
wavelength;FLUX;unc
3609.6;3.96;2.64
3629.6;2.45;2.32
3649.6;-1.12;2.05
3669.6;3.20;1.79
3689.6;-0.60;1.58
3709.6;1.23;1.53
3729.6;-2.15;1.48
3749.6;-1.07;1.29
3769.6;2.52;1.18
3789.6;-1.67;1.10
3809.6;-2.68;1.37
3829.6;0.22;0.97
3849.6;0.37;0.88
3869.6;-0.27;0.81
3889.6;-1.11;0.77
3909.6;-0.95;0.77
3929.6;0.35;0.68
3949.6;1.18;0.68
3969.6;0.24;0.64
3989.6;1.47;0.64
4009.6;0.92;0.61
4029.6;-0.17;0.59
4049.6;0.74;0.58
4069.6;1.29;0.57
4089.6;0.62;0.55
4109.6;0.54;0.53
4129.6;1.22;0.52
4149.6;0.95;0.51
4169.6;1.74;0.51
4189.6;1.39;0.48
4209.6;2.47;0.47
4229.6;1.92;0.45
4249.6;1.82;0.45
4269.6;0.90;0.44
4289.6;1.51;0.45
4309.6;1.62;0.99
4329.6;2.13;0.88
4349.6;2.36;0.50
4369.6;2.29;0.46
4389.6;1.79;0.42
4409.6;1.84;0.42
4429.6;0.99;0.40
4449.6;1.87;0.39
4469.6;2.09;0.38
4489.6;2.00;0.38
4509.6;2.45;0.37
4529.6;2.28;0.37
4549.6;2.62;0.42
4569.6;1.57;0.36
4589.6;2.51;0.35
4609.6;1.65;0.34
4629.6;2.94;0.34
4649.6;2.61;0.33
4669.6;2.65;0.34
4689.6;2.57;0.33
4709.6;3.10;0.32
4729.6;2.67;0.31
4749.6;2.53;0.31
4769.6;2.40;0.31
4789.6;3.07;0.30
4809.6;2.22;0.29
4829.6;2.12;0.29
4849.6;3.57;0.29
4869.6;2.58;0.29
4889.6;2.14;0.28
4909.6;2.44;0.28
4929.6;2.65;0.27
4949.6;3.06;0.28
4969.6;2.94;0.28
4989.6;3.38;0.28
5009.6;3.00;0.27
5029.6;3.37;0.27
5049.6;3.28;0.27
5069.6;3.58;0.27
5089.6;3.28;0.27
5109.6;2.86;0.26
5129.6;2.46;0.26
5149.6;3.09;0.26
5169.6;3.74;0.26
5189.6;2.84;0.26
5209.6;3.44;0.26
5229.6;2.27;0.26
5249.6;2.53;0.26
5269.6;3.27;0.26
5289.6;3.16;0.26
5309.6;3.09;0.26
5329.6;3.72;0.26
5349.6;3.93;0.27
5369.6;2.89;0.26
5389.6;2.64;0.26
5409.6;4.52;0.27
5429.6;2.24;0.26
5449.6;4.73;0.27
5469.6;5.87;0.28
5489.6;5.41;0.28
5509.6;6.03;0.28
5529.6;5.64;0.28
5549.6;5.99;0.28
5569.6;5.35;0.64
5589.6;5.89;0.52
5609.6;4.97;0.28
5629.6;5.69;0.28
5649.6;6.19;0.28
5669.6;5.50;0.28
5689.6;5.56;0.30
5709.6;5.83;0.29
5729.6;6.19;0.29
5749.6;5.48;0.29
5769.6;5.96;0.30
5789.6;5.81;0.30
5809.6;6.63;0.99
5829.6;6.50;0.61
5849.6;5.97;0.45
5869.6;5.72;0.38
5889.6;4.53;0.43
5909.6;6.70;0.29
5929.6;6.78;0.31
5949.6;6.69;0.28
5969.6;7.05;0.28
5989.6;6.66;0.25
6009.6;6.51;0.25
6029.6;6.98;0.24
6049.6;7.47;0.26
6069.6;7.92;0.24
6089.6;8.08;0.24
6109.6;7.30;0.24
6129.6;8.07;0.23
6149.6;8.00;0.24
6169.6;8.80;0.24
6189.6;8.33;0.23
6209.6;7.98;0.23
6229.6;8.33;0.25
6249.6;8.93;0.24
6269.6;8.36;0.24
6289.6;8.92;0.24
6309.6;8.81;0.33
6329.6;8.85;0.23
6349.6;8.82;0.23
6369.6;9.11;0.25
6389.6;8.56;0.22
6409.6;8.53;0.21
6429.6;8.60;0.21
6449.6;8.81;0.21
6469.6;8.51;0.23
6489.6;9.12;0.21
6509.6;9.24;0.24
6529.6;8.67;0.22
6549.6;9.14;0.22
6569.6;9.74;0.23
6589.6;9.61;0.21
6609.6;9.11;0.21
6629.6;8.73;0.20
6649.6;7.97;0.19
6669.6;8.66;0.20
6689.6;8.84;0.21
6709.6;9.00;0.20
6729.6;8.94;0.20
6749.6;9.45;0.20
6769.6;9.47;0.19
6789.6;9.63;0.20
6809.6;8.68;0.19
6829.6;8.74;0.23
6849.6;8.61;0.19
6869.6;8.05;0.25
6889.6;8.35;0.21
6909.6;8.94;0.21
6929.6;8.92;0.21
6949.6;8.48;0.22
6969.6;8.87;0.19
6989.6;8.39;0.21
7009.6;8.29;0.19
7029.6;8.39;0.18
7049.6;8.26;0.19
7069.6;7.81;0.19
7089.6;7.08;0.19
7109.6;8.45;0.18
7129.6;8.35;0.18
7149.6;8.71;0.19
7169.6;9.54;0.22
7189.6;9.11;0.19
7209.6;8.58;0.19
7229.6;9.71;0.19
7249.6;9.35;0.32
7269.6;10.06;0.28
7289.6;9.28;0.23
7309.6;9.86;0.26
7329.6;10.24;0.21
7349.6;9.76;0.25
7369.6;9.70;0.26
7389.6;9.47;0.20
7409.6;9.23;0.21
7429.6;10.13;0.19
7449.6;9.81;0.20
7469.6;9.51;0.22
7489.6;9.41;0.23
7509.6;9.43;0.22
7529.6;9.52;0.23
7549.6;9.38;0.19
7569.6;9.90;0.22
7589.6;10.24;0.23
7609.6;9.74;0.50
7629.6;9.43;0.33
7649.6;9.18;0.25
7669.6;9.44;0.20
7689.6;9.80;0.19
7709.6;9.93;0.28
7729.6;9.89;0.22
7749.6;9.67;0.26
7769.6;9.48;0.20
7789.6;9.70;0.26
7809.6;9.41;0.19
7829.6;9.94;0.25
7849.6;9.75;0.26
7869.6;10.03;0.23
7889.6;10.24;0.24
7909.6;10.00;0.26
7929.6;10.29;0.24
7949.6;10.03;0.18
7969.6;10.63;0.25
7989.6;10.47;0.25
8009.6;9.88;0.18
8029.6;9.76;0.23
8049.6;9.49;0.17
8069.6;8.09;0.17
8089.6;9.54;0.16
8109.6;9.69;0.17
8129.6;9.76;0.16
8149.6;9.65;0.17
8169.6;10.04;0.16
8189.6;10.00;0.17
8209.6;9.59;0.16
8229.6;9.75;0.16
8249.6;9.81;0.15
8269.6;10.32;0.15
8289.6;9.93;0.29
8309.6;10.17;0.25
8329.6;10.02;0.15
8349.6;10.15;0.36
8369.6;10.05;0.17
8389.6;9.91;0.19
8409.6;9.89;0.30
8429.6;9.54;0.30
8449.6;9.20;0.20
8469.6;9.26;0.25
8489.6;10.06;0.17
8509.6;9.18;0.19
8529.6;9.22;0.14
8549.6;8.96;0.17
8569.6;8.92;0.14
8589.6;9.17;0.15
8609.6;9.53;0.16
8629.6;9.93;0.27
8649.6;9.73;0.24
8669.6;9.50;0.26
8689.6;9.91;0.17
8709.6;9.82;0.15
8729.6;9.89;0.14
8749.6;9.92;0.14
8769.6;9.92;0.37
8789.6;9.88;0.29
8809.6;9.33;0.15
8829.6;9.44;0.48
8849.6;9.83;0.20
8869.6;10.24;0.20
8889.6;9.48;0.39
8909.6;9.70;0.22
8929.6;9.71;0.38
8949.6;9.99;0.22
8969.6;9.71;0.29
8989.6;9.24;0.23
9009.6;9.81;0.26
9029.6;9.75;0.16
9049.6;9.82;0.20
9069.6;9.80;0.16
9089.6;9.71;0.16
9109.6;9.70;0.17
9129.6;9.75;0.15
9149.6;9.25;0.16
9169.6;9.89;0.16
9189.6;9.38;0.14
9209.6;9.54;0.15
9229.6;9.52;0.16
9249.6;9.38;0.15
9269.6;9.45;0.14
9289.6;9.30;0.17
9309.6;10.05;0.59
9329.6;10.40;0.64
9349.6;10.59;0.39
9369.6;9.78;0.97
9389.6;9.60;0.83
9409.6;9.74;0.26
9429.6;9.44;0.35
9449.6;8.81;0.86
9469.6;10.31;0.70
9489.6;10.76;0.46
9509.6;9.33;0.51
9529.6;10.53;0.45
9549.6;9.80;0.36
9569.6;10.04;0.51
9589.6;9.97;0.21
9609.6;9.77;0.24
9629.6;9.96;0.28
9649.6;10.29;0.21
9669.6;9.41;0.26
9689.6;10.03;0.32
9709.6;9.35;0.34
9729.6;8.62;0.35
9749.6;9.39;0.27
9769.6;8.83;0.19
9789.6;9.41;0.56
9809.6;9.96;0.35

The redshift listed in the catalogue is 0.37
